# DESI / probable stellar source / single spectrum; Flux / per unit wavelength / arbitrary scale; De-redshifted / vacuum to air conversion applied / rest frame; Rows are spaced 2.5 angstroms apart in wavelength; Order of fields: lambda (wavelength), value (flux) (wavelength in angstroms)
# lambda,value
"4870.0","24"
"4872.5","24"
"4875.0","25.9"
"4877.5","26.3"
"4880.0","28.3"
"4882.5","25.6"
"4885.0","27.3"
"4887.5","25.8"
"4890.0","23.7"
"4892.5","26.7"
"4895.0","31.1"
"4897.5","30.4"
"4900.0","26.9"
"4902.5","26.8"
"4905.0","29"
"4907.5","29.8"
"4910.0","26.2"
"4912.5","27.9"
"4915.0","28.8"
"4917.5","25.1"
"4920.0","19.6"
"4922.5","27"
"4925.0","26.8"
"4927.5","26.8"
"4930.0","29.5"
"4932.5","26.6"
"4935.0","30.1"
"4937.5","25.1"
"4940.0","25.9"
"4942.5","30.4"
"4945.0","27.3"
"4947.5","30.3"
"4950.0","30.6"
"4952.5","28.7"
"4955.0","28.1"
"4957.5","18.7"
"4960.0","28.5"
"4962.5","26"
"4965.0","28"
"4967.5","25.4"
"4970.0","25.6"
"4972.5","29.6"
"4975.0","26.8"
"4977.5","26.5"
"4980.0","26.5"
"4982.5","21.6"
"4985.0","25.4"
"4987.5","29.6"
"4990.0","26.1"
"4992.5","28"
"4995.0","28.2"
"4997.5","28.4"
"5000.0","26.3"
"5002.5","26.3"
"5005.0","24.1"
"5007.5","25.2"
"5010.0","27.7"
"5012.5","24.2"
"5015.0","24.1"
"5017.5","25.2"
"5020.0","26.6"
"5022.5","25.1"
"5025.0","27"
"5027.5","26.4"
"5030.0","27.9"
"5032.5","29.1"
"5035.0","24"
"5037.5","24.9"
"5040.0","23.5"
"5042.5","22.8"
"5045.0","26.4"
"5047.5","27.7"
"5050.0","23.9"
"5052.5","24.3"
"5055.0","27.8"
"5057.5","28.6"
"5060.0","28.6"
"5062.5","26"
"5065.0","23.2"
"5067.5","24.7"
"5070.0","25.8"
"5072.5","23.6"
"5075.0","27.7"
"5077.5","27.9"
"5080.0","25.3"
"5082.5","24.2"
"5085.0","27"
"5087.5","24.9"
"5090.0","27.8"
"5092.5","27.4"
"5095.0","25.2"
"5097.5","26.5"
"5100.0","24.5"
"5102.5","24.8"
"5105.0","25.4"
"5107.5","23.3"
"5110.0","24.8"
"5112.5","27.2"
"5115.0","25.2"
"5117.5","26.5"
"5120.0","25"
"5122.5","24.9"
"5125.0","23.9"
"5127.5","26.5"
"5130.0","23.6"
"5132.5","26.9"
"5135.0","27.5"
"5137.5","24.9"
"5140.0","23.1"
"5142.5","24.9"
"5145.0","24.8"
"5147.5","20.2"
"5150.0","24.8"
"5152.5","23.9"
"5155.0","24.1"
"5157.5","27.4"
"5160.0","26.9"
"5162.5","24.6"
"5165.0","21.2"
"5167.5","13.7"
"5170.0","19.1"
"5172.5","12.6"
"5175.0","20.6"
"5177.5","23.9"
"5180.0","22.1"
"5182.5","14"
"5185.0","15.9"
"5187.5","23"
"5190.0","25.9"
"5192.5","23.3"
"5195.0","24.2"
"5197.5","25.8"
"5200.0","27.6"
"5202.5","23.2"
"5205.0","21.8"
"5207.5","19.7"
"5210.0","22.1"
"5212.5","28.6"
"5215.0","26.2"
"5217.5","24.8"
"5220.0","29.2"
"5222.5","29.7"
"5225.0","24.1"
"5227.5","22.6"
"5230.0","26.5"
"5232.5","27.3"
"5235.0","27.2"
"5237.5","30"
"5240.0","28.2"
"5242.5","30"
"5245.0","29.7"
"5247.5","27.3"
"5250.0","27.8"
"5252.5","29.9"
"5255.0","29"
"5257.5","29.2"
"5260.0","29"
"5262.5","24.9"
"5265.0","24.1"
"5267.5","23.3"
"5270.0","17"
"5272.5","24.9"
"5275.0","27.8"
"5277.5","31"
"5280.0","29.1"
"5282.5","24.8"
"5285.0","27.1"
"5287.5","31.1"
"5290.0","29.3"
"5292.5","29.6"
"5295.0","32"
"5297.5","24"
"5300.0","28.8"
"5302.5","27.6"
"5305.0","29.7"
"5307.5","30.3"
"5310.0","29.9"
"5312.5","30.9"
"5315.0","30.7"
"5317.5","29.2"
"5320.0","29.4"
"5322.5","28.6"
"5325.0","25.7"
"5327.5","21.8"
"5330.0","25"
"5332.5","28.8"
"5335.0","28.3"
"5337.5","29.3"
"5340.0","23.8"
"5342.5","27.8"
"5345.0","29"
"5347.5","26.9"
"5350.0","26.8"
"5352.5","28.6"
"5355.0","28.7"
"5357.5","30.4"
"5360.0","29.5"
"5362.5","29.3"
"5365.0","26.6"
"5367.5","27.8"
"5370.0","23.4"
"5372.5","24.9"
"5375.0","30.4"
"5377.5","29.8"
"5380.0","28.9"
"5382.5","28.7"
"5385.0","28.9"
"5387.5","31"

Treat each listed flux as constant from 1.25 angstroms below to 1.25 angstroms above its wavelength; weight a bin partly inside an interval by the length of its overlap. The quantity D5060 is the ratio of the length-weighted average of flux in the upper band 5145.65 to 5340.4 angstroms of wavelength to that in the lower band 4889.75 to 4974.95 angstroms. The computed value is 0.9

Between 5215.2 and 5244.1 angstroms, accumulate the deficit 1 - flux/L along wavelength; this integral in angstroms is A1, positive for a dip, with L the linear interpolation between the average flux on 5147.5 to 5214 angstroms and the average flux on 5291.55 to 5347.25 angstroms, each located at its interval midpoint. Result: -3.4 angstroms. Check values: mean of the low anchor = 22.3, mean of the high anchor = 28.2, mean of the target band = 27.2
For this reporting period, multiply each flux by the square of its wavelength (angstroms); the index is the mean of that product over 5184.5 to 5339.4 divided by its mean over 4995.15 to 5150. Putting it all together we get 1.13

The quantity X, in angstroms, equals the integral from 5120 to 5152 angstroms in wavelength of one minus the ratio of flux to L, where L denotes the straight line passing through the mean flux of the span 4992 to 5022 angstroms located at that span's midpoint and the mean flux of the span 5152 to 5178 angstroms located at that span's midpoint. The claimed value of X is -3.3 angstroms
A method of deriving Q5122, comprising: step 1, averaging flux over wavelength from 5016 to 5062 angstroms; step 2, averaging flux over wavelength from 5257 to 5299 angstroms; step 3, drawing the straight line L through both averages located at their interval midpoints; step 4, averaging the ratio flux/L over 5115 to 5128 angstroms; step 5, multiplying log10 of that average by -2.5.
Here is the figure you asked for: 0.05 mag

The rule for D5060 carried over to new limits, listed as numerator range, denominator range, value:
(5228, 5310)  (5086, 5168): 1.12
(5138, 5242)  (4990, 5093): 0.91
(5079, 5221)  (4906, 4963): 0.88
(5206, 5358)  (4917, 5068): 1.04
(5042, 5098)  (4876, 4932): 0.96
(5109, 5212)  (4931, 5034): 0.87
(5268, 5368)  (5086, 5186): 1.18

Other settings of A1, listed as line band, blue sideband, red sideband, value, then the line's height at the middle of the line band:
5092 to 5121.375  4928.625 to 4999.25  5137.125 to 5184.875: -2.8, 23.2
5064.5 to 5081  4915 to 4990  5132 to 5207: -0.7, 24.5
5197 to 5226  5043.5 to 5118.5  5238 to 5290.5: 1.8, 26.9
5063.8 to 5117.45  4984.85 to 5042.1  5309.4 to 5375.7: 2.0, 26.6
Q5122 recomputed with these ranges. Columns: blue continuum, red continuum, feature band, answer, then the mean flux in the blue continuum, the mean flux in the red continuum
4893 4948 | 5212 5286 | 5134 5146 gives 0.091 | 27.6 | 27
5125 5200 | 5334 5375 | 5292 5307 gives -0.094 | 22.8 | 27.7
